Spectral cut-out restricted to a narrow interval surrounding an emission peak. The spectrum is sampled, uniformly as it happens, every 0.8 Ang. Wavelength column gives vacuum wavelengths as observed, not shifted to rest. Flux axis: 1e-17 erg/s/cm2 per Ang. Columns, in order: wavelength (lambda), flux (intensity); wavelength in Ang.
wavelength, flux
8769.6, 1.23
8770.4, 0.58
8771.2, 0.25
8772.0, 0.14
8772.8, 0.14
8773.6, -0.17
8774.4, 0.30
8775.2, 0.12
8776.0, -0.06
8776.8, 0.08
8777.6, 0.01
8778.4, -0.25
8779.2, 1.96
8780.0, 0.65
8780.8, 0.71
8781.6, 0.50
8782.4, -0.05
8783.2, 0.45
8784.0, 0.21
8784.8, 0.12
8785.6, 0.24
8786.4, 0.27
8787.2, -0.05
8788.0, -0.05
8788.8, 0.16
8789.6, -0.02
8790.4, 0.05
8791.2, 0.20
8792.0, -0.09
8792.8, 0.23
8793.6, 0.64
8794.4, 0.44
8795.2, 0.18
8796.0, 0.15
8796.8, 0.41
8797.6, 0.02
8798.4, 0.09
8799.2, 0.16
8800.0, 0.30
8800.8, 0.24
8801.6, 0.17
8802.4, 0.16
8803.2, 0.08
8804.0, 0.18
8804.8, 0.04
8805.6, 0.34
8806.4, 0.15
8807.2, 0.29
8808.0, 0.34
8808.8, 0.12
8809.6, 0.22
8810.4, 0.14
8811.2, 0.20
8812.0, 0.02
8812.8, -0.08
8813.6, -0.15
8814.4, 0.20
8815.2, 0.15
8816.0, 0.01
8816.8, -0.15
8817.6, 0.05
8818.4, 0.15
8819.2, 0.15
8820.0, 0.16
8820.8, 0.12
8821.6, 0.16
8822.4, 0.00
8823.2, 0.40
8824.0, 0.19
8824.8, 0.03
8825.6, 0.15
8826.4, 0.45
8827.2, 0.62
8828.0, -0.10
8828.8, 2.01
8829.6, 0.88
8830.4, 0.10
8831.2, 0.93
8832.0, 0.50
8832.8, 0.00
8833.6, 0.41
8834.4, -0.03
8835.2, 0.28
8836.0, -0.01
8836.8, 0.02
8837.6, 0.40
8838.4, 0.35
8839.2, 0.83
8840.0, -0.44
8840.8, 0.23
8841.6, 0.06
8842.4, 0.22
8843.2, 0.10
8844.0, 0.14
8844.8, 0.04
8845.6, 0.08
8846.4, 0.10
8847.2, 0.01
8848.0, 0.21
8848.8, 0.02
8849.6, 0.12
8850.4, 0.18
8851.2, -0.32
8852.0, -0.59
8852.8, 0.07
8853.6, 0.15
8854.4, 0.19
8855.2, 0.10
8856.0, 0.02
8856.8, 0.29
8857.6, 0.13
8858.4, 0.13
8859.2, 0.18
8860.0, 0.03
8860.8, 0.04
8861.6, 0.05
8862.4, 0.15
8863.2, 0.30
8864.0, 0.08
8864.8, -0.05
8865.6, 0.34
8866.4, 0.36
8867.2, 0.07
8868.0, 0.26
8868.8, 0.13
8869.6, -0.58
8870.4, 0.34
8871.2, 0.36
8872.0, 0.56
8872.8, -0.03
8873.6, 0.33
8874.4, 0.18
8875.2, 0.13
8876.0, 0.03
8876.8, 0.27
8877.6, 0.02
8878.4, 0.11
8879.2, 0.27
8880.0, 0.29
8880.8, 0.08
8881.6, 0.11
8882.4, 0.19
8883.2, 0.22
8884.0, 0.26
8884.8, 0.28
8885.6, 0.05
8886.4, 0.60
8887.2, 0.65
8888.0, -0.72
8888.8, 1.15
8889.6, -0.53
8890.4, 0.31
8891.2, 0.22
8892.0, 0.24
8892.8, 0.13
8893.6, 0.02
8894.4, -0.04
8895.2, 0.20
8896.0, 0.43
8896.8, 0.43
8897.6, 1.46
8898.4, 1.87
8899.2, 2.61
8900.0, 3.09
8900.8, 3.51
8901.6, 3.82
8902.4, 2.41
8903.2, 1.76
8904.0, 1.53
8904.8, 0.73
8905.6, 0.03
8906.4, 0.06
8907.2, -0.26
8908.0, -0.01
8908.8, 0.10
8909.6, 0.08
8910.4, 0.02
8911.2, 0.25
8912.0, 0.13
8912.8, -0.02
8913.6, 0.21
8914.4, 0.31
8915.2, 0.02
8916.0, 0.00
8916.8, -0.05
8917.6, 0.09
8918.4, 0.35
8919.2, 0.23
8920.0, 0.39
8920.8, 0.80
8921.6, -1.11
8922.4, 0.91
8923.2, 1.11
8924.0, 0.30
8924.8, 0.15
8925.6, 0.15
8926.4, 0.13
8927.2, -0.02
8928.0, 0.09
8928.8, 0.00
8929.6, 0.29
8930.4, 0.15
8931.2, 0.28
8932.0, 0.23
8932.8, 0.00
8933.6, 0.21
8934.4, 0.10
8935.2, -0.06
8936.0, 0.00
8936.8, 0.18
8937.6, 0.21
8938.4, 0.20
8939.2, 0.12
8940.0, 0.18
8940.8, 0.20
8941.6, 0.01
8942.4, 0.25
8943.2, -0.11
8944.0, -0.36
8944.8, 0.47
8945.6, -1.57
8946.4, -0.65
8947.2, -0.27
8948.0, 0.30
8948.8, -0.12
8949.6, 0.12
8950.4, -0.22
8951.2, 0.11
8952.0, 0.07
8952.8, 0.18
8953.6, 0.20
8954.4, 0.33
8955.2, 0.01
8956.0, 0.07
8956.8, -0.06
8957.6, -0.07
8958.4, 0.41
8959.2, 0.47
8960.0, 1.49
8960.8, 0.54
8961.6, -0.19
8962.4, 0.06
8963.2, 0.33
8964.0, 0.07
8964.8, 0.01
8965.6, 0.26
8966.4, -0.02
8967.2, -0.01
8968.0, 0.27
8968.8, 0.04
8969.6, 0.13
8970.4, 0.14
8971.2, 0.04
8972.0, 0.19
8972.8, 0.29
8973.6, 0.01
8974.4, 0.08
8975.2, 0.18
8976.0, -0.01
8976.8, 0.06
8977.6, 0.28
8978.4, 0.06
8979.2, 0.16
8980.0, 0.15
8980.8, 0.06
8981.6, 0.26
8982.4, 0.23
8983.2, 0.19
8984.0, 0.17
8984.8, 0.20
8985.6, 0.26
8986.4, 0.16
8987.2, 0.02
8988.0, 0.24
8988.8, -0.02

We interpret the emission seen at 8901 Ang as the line Hbeta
